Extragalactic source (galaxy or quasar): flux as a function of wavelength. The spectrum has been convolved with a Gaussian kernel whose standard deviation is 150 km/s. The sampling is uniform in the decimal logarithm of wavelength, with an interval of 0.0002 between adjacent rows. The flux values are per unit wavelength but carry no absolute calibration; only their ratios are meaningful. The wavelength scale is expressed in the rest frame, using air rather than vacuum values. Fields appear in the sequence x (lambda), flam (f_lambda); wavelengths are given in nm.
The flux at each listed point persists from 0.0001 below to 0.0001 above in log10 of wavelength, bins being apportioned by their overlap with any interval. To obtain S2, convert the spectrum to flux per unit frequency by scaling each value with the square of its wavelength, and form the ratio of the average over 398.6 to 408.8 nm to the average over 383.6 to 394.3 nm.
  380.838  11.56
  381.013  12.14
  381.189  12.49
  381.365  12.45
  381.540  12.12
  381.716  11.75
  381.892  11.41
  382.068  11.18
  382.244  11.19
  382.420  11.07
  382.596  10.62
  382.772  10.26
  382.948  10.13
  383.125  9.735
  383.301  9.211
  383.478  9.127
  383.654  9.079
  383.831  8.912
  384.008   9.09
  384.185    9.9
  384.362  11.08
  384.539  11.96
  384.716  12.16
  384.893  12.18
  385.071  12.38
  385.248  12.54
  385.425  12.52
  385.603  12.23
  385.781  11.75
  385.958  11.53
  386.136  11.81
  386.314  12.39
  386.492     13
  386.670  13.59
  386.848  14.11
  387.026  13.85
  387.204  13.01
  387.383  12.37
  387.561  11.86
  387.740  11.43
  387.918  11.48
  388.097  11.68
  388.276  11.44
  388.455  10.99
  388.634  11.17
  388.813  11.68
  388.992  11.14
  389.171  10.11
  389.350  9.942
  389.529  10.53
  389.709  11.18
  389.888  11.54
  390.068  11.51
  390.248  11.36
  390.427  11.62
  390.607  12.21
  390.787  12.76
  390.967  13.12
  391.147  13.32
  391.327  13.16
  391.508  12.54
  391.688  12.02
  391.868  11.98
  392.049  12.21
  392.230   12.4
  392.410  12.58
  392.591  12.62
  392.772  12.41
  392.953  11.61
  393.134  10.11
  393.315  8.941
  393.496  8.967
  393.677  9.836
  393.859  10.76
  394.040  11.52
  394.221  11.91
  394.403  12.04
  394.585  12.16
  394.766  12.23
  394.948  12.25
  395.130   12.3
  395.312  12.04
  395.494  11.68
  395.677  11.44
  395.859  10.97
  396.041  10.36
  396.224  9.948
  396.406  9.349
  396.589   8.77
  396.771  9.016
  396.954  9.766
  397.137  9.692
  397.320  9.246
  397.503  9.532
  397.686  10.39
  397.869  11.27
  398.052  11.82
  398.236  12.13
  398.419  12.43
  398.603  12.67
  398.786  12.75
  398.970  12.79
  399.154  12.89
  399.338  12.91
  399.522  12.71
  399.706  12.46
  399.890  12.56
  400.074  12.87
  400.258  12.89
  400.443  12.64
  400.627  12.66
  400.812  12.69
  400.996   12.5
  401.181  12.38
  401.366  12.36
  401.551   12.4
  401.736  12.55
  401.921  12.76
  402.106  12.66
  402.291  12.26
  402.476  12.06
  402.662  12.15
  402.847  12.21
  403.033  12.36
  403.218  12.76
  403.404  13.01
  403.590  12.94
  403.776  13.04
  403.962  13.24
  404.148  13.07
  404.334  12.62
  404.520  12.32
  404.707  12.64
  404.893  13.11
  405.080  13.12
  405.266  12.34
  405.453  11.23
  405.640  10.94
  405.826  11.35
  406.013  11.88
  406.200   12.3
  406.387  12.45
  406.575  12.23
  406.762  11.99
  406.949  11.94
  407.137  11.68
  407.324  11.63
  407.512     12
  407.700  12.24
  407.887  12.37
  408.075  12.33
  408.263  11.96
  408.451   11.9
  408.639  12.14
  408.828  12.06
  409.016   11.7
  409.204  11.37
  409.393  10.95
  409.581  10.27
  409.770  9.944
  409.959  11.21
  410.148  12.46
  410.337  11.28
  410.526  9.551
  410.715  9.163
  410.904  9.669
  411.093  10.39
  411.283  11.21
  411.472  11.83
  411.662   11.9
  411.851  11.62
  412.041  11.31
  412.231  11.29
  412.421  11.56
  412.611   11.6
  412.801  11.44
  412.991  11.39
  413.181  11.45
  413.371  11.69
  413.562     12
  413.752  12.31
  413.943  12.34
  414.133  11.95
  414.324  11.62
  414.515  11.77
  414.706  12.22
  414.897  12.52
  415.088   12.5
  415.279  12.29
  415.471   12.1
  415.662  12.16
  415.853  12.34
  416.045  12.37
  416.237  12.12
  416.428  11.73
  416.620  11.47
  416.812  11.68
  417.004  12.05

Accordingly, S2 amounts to 1.1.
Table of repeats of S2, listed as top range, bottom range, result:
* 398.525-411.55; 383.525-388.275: 1.12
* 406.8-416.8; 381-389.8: 1.16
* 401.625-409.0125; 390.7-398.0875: 1.16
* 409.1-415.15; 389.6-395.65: 1.06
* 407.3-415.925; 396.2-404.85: 1.02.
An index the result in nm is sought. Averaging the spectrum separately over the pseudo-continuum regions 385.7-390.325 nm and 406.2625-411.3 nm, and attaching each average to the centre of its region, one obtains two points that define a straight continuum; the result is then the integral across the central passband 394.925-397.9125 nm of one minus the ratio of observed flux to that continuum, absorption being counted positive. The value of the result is 0.31 nm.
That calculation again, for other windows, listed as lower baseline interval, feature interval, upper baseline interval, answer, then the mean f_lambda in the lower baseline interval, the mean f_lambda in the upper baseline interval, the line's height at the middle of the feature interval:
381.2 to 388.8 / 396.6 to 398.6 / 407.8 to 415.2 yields 0.16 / 11.5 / 11.5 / 11.5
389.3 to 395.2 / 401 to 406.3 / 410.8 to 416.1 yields -0.32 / 11.7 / 11.7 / 11.7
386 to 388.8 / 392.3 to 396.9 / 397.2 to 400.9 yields 0.43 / 12.2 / 12.1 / 12.2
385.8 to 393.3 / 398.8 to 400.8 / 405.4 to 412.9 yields -0.18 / 12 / 11.5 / 11.7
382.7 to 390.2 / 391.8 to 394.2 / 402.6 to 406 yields 0.11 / 11.4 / 12.5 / 11.8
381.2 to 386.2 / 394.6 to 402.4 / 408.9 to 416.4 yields -0.29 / 11.1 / 11.5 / 11.3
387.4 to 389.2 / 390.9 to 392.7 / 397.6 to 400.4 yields -0.14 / 11.4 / 12.4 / 11.7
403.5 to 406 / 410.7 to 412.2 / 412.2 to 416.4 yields 0.14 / 12.4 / 12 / 12.1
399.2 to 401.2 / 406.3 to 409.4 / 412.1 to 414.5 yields 0.04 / 12.7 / 11.7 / 12.1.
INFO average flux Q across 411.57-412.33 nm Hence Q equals 11.5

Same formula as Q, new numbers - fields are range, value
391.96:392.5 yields 12.4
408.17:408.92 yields 12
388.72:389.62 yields 10.7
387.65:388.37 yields 11.5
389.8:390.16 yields 11.5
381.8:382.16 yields 11.3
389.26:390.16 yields 10.9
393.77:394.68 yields 11.7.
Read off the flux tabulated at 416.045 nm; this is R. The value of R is 12.37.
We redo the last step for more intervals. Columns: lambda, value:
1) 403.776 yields 13.04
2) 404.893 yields 13.11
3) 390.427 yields 11.62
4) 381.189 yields 12.49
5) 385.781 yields 11.75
